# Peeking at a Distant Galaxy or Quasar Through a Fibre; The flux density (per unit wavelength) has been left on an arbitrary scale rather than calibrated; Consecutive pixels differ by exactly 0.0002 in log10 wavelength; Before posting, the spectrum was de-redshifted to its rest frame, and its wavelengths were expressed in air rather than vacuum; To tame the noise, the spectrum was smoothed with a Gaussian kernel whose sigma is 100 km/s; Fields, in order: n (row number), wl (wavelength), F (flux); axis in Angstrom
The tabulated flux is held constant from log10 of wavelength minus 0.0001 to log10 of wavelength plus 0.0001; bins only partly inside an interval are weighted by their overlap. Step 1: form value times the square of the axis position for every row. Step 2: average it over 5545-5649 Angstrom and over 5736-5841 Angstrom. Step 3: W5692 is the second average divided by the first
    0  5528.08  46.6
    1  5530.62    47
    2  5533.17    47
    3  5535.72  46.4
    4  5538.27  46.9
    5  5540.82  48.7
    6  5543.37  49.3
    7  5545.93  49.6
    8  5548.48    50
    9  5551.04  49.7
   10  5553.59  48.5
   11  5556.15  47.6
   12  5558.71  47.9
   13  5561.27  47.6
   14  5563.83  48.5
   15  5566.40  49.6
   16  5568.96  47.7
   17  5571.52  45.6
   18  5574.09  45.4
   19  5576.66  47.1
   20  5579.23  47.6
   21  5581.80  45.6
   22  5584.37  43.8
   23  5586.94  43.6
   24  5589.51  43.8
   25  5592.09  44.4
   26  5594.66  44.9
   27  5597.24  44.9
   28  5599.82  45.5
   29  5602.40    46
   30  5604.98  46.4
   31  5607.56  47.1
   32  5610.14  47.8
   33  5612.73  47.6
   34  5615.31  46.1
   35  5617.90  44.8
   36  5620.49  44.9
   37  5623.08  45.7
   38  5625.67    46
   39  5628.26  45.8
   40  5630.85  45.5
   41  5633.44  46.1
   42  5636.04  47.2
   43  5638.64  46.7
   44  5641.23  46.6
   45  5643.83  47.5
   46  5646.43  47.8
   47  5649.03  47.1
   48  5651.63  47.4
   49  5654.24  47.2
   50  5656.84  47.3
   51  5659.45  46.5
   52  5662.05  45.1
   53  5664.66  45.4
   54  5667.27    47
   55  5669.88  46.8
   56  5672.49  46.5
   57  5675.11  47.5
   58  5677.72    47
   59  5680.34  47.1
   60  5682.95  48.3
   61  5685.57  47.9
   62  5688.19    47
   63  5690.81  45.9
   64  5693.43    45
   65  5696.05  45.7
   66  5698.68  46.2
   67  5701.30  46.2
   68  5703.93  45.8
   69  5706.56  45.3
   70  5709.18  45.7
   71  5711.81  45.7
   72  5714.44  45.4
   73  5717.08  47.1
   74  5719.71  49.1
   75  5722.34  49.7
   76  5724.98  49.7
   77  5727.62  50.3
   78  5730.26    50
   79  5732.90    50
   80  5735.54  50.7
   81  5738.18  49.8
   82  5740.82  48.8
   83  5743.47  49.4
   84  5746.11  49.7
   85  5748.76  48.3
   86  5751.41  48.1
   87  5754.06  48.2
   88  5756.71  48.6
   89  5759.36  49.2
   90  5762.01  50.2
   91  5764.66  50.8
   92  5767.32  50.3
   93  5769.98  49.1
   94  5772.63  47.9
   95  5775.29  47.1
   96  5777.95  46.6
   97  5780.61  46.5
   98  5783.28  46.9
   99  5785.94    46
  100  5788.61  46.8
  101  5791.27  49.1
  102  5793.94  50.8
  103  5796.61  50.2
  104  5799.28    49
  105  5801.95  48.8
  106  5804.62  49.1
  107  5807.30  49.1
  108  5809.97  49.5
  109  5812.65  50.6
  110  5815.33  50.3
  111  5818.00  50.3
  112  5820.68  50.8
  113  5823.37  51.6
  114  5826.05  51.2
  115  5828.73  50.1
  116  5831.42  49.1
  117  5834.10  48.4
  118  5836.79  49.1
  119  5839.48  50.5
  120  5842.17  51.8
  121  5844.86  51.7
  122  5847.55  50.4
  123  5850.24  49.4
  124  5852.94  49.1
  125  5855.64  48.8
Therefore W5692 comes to 1.1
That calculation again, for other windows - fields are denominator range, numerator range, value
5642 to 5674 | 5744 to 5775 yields 1.09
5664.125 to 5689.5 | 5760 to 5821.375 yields 1.08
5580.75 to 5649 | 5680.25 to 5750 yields 1.08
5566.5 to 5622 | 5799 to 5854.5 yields 1.18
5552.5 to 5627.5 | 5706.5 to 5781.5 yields 1.11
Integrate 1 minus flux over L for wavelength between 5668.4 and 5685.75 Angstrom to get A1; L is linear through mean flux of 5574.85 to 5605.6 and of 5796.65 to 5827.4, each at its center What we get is 0.0 Angstrom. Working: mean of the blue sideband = 45.3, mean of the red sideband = 50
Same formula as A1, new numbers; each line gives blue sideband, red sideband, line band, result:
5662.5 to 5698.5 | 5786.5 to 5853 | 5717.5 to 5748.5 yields -1.15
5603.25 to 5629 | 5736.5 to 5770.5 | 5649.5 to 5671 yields 0.27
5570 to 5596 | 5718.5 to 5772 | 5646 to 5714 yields 1.75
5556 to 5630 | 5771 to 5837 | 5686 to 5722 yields 1.02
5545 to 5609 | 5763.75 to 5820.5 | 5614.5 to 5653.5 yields 0.76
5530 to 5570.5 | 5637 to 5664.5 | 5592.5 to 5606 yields 0.60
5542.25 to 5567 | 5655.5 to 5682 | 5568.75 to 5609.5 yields 2.18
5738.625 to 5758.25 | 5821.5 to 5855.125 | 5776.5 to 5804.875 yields 0.75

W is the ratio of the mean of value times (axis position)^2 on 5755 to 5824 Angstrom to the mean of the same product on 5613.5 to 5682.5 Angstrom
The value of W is 1.11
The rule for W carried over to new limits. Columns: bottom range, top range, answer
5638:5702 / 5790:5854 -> 1.13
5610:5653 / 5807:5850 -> 1.16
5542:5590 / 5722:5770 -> 1.11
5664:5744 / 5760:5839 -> 1.07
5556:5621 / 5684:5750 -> 1.08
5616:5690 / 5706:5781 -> 1.08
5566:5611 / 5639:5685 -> 1.05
